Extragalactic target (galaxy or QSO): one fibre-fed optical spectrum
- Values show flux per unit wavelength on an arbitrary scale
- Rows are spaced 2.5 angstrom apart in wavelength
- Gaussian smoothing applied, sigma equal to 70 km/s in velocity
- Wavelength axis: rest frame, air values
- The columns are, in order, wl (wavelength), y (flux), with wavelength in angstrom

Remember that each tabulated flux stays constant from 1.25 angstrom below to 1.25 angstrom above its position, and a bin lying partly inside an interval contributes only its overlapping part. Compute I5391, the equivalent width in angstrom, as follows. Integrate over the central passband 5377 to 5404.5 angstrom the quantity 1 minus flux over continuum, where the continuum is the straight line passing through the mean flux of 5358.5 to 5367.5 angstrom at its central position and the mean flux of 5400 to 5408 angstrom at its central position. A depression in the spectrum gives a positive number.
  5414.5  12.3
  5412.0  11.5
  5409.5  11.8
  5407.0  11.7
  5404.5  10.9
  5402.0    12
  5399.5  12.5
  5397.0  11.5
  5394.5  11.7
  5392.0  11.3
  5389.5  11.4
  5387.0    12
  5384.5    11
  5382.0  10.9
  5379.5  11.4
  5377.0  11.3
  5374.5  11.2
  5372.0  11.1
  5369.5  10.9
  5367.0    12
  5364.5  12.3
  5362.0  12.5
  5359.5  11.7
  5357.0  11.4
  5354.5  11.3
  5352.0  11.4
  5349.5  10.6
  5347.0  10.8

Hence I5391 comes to 0.6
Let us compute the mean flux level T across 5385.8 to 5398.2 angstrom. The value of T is 11.6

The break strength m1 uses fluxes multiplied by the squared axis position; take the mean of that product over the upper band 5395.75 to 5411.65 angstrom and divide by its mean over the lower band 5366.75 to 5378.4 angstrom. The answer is 1.05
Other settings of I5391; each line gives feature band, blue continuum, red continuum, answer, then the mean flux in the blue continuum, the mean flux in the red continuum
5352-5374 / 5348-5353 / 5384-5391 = -0.93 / 11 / 11.5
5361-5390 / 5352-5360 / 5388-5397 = -0.08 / 11.4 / 11.5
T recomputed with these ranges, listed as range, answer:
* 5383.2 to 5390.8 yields 11.5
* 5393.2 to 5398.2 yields 11.6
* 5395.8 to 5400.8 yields 12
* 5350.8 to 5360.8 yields 11.5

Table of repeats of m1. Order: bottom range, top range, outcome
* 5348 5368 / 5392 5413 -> 1.02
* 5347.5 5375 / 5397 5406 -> 1.04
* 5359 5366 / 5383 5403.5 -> 0.97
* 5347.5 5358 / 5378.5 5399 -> 1.04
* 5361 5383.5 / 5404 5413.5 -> 1.02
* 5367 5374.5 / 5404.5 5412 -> 1.05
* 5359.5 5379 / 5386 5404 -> 1.02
